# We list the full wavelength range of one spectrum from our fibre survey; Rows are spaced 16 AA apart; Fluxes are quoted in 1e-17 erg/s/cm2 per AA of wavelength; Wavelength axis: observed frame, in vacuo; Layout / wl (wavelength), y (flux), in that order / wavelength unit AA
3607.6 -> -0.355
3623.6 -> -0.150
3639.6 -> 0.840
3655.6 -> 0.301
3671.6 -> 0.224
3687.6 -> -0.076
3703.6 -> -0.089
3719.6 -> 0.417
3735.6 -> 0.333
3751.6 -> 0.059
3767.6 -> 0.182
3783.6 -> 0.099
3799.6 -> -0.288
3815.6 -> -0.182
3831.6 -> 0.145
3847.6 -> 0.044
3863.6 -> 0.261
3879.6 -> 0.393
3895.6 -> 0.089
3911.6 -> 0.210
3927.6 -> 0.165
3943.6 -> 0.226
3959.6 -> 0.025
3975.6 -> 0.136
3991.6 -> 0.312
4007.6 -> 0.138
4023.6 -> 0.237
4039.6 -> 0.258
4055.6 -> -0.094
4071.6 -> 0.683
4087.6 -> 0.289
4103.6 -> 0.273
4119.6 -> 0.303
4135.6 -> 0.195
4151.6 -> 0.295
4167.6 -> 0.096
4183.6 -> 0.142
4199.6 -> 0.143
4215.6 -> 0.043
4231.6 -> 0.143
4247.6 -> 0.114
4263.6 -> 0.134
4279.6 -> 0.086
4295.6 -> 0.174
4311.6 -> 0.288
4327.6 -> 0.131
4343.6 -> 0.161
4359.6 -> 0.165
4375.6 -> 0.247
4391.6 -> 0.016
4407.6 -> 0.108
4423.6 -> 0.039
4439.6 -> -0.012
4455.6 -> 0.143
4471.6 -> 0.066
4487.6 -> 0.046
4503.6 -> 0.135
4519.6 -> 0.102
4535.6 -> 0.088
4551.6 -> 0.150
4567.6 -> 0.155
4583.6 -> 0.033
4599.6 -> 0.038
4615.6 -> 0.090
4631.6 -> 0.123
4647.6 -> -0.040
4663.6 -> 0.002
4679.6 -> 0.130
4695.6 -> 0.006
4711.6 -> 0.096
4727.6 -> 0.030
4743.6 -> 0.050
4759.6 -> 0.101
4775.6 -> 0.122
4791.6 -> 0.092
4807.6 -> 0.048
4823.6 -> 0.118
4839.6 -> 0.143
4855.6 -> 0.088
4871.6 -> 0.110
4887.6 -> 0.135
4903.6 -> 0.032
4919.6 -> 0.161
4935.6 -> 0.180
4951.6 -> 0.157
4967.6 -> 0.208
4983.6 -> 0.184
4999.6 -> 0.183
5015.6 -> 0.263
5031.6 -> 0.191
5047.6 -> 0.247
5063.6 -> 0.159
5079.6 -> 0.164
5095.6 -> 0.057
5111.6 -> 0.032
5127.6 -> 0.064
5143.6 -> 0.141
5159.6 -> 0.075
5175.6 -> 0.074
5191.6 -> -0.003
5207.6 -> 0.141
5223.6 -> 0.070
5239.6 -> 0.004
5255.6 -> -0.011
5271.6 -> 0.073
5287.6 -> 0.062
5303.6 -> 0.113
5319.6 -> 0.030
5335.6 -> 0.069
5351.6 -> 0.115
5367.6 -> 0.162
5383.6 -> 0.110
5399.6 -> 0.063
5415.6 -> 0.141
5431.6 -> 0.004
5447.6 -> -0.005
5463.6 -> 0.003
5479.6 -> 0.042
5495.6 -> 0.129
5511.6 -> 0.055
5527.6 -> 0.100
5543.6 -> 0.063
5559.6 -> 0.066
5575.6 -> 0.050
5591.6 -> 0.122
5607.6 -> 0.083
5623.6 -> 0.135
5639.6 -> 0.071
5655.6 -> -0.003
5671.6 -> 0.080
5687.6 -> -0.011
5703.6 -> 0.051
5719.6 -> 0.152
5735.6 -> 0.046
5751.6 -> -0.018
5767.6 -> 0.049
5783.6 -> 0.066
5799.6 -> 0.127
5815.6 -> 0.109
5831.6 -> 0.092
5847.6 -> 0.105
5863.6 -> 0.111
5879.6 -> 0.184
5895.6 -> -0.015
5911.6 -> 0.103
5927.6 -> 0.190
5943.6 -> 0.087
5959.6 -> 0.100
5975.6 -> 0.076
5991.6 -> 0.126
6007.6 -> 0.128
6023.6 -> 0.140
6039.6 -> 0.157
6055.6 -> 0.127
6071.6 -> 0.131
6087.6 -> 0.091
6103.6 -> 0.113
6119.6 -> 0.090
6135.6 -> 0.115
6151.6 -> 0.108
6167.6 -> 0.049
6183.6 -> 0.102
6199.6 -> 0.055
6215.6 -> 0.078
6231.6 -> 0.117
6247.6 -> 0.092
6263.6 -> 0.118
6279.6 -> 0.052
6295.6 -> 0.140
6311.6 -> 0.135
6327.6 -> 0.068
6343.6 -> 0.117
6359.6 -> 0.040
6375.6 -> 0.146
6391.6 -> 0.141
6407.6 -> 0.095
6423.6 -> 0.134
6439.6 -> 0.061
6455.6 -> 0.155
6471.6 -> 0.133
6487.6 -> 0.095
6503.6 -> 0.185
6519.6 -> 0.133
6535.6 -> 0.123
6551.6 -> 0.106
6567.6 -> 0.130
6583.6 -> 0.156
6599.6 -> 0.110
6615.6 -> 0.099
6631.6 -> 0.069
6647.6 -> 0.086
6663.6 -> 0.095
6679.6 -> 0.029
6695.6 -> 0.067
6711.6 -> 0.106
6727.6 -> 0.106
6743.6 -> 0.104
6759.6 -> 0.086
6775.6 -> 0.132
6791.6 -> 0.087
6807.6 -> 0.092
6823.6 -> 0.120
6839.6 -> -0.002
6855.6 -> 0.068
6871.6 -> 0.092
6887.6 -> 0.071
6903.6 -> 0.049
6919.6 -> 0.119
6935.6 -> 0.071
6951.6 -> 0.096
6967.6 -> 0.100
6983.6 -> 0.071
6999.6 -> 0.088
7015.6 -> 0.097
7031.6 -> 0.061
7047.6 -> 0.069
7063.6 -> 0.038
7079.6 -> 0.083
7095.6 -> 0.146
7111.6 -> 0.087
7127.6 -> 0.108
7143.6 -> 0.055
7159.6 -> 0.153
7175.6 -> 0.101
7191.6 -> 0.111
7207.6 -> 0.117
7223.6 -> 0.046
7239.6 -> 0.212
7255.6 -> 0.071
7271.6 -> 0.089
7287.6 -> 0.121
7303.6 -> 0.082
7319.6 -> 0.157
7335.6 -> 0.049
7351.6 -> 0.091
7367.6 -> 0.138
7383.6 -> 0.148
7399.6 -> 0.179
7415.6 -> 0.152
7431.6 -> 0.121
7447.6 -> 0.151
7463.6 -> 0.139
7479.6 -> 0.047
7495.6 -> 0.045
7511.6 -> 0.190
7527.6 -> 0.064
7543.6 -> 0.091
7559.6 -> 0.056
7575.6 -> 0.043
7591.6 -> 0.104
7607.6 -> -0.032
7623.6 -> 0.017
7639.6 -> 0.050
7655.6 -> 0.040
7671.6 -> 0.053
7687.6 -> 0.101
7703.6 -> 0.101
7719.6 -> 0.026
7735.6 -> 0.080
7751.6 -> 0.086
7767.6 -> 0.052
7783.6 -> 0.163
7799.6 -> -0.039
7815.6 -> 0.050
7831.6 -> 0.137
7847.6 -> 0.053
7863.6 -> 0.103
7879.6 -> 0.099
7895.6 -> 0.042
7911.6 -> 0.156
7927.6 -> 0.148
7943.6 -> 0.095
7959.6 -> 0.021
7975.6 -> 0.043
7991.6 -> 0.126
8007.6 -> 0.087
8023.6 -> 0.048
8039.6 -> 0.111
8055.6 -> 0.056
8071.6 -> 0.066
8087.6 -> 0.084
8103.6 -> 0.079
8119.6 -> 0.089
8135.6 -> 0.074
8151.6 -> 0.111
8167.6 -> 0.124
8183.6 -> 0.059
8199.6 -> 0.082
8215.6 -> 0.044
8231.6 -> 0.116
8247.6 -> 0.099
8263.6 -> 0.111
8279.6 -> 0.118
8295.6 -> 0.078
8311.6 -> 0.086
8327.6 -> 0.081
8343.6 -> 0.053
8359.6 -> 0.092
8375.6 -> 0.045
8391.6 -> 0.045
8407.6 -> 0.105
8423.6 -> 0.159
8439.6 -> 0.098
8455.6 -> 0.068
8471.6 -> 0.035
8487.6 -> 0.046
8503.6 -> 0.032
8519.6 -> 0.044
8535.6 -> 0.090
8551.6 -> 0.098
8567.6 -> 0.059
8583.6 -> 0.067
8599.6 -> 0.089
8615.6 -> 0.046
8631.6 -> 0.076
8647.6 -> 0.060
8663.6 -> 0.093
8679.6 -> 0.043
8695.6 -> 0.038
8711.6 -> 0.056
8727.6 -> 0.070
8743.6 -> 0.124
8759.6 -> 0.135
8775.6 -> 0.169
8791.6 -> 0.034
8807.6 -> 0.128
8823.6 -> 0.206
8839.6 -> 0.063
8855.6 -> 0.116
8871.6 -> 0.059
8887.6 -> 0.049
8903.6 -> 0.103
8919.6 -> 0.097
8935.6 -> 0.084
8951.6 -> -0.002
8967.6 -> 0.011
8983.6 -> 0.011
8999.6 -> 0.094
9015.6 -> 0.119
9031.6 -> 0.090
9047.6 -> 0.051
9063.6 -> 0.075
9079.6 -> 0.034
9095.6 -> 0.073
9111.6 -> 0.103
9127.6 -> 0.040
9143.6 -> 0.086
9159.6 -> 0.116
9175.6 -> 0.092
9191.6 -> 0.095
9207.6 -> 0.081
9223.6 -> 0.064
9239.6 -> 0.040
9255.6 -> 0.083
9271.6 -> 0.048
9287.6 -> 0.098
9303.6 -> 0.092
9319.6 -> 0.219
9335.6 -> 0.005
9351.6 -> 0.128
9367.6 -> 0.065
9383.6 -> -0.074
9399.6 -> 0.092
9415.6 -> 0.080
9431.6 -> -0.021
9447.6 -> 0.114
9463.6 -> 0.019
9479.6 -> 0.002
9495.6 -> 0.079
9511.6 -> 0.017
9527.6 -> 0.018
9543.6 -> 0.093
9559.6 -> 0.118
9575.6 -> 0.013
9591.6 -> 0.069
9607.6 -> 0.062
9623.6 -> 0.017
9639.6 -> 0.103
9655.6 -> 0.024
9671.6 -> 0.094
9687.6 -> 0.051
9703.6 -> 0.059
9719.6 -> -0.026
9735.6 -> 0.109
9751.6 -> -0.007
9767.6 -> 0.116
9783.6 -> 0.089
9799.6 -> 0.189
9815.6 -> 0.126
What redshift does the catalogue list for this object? 1.634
